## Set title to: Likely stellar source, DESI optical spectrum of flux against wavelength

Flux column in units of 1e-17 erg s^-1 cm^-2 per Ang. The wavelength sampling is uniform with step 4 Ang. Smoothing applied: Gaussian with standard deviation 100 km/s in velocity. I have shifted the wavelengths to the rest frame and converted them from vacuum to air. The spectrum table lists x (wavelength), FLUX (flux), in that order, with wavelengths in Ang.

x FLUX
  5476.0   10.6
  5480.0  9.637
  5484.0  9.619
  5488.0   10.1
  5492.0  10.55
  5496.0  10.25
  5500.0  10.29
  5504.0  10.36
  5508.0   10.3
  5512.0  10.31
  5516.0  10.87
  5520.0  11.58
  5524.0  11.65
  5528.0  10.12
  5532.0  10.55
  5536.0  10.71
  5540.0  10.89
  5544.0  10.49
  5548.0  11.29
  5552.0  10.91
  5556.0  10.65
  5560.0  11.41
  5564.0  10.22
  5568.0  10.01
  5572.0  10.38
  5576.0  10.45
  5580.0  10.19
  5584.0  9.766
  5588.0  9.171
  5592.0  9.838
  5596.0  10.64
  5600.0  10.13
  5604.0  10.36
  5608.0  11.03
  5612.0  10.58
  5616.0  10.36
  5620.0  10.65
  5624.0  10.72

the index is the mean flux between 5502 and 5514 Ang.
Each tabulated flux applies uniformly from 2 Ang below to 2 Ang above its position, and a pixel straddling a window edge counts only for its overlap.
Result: 10.3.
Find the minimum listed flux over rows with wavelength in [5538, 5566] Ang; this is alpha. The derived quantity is 10.22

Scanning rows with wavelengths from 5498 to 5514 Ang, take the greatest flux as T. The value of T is 10.36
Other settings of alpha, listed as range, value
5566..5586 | 9.766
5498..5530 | 10.12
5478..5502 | 9.619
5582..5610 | 9.171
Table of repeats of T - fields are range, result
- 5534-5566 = 11.41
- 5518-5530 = 11.65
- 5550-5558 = 10.91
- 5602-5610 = 11.03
